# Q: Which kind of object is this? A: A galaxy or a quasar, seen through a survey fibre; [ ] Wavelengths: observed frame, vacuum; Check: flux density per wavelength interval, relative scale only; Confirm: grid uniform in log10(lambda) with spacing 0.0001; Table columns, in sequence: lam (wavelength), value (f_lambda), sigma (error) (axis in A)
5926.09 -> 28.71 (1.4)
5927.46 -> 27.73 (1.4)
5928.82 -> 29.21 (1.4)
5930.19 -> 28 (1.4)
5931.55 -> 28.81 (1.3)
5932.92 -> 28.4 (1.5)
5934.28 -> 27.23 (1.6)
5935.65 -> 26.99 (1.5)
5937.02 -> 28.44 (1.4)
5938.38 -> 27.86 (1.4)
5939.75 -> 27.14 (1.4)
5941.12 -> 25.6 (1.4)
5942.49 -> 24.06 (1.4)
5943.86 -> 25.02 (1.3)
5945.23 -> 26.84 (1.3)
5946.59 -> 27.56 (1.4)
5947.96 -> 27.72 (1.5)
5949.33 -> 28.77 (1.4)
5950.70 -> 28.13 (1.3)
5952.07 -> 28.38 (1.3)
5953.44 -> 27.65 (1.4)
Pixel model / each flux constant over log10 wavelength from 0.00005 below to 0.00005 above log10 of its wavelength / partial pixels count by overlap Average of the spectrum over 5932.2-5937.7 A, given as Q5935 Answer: 27.8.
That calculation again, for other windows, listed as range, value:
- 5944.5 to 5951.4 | 27.8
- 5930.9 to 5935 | 28.1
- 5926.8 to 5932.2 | 28.5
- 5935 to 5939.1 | 27.8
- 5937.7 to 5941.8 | 26.9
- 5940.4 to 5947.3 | 25.8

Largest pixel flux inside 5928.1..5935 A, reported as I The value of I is 29.21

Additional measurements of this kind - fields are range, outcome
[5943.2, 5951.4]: 28.77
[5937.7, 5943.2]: 27.86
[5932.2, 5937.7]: 28.44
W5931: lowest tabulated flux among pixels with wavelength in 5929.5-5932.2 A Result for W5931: 28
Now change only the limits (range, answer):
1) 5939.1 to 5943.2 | 24.06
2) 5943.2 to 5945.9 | 25.02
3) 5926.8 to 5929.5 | 27.73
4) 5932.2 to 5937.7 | 26.99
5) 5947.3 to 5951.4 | 27.72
